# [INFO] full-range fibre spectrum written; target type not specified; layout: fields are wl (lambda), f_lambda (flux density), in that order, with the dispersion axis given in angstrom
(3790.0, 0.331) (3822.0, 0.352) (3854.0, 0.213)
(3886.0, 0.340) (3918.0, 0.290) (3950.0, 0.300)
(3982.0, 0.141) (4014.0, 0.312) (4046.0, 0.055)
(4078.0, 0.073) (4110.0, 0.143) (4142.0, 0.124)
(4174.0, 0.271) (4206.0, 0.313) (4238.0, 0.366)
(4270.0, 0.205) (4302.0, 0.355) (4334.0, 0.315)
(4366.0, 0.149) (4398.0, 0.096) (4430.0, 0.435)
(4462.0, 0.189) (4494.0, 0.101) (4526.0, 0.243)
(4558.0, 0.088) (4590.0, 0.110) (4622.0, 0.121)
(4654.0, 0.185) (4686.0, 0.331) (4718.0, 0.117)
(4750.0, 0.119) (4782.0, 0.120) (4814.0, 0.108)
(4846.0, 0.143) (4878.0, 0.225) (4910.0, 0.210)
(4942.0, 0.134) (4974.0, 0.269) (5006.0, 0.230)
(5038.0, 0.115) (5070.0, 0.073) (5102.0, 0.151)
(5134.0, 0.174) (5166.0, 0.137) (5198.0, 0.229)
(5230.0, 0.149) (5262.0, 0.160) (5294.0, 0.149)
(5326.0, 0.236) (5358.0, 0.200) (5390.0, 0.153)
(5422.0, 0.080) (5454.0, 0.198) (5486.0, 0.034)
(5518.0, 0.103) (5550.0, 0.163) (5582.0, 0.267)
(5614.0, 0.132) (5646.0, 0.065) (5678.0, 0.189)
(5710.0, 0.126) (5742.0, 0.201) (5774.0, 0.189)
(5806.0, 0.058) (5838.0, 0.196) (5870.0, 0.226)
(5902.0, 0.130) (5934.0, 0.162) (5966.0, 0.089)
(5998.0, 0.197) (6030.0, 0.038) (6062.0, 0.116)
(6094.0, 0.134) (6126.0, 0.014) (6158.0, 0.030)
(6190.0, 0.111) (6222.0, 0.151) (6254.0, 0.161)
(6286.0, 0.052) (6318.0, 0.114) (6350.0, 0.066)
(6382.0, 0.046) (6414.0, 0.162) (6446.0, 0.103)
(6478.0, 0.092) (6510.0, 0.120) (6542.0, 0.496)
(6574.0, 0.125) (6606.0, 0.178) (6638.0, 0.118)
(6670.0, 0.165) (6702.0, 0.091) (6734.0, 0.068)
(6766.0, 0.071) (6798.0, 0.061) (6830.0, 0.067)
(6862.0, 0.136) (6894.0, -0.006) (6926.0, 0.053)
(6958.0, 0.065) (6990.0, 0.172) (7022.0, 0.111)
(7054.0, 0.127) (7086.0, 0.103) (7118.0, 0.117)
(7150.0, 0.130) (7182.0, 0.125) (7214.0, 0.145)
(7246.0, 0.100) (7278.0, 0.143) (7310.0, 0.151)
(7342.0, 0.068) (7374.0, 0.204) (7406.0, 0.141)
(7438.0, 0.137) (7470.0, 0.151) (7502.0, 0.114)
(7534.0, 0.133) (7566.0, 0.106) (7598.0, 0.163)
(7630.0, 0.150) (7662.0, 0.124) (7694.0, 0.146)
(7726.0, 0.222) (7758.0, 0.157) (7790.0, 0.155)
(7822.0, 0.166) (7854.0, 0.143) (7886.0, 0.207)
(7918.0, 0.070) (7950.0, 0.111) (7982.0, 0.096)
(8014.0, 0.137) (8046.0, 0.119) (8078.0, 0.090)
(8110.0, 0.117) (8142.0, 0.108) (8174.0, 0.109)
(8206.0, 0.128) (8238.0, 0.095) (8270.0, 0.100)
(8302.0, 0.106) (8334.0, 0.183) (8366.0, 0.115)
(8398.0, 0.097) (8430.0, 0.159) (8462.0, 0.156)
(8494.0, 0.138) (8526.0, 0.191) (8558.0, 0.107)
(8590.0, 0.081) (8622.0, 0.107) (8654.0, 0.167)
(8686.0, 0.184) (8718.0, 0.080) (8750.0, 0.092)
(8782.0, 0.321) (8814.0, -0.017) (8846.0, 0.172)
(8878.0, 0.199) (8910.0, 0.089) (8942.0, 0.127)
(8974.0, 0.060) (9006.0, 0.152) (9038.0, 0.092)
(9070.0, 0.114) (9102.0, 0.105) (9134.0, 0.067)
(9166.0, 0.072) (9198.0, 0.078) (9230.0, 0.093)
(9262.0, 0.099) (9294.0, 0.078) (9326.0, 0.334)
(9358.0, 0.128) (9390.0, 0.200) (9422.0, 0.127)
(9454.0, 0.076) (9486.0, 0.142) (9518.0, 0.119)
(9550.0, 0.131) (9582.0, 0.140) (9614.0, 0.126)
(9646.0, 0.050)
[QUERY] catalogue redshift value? 0.752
